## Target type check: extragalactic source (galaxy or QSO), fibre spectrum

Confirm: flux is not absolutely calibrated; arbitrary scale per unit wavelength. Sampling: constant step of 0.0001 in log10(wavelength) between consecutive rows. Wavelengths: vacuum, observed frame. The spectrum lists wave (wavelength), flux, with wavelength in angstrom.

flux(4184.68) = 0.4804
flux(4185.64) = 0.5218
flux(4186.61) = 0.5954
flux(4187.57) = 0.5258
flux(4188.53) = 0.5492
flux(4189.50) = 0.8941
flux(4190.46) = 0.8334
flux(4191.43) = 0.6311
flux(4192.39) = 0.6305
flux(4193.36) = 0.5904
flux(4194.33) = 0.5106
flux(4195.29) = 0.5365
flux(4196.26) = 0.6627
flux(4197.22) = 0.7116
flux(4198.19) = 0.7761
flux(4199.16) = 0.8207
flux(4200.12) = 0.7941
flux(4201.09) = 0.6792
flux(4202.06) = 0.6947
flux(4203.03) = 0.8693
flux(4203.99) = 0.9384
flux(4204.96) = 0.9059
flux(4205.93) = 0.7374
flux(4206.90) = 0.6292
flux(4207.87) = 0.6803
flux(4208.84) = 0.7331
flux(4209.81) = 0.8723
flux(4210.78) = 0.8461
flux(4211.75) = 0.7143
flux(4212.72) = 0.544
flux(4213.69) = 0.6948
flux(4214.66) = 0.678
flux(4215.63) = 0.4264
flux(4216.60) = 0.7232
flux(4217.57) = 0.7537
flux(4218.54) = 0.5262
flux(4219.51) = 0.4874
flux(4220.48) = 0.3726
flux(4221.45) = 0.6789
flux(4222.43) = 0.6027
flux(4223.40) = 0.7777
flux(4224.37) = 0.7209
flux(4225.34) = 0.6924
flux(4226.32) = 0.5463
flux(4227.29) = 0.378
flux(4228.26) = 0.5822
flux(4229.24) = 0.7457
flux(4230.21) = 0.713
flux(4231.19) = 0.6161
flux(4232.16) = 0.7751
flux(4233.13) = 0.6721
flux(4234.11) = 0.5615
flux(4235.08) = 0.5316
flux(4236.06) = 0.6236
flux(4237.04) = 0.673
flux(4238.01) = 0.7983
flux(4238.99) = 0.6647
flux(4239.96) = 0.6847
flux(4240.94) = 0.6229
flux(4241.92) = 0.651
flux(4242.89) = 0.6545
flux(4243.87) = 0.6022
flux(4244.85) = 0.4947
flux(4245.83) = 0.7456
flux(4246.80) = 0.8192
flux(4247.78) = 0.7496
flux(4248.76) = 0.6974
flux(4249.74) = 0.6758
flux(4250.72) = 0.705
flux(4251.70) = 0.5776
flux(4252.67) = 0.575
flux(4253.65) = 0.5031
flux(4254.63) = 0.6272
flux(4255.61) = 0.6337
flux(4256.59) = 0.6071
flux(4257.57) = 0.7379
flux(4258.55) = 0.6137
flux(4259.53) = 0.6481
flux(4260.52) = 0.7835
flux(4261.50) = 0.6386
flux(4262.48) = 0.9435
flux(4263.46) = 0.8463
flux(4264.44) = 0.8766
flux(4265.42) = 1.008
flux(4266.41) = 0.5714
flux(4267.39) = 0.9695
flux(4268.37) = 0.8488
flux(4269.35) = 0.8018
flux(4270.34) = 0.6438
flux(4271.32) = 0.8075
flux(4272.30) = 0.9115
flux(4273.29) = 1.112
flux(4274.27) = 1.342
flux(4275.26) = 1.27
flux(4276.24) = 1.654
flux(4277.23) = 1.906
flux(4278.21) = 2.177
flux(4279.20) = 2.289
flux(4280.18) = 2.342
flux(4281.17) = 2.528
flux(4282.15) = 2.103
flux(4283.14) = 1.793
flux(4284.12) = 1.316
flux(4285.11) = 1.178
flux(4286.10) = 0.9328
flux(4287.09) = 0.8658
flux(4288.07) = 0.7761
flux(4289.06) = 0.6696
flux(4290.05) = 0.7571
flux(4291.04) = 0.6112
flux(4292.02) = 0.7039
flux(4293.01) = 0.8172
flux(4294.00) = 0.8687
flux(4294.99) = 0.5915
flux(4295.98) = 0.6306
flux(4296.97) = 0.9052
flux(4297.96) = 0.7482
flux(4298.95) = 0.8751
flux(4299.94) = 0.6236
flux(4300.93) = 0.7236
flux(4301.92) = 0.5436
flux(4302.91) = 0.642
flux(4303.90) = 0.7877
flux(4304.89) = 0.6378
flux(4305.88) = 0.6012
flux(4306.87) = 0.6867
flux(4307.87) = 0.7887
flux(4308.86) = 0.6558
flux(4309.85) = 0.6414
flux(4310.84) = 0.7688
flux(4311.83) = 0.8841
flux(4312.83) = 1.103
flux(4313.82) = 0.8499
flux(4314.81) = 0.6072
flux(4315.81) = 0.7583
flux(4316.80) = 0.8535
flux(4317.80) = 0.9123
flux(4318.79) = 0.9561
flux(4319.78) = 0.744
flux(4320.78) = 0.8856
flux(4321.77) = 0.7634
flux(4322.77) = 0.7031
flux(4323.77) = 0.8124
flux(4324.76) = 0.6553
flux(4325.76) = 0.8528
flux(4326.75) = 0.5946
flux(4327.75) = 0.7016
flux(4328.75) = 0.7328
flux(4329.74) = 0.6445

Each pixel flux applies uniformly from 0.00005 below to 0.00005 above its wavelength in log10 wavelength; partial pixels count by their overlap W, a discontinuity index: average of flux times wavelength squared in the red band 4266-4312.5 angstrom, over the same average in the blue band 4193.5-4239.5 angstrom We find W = 1.6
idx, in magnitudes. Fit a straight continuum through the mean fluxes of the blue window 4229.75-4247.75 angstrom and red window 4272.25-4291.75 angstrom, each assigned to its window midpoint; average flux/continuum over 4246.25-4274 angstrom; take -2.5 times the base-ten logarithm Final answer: 0.35 mag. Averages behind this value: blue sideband 0.663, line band 0.753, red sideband 1.43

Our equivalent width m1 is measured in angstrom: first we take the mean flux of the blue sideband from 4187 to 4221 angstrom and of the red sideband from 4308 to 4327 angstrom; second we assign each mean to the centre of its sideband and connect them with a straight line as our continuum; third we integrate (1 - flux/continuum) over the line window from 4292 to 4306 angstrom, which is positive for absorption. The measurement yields 1.0 angstrom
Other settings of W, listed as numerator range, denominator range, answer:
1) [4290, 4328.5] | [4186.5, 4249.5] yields 1.17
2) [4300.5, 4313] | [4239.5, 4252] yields 1.11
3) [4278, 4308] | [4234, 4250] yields 1.60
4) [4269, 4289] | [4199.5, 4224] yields 2.12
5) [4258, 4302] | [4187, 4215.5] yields 1.55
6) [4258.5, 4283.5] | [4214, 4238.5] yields 2.05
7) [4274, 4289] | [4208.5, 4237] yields 2.58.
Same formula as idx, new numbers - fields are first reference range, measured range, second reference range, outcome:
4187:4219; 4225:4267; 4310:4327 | 0.10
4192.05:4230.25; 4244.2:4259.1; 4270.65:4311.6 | 0.31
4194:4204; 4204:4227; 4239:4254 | 0.04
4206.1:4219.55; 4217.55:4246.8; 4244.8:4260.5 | 0.05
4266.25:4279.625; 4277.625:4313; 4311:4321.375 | 0.06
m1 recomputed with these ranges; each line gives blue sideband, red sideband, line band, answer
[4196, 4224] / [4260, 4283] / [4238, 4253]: 5.35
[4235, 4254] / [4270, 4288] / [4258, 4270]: 3.59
